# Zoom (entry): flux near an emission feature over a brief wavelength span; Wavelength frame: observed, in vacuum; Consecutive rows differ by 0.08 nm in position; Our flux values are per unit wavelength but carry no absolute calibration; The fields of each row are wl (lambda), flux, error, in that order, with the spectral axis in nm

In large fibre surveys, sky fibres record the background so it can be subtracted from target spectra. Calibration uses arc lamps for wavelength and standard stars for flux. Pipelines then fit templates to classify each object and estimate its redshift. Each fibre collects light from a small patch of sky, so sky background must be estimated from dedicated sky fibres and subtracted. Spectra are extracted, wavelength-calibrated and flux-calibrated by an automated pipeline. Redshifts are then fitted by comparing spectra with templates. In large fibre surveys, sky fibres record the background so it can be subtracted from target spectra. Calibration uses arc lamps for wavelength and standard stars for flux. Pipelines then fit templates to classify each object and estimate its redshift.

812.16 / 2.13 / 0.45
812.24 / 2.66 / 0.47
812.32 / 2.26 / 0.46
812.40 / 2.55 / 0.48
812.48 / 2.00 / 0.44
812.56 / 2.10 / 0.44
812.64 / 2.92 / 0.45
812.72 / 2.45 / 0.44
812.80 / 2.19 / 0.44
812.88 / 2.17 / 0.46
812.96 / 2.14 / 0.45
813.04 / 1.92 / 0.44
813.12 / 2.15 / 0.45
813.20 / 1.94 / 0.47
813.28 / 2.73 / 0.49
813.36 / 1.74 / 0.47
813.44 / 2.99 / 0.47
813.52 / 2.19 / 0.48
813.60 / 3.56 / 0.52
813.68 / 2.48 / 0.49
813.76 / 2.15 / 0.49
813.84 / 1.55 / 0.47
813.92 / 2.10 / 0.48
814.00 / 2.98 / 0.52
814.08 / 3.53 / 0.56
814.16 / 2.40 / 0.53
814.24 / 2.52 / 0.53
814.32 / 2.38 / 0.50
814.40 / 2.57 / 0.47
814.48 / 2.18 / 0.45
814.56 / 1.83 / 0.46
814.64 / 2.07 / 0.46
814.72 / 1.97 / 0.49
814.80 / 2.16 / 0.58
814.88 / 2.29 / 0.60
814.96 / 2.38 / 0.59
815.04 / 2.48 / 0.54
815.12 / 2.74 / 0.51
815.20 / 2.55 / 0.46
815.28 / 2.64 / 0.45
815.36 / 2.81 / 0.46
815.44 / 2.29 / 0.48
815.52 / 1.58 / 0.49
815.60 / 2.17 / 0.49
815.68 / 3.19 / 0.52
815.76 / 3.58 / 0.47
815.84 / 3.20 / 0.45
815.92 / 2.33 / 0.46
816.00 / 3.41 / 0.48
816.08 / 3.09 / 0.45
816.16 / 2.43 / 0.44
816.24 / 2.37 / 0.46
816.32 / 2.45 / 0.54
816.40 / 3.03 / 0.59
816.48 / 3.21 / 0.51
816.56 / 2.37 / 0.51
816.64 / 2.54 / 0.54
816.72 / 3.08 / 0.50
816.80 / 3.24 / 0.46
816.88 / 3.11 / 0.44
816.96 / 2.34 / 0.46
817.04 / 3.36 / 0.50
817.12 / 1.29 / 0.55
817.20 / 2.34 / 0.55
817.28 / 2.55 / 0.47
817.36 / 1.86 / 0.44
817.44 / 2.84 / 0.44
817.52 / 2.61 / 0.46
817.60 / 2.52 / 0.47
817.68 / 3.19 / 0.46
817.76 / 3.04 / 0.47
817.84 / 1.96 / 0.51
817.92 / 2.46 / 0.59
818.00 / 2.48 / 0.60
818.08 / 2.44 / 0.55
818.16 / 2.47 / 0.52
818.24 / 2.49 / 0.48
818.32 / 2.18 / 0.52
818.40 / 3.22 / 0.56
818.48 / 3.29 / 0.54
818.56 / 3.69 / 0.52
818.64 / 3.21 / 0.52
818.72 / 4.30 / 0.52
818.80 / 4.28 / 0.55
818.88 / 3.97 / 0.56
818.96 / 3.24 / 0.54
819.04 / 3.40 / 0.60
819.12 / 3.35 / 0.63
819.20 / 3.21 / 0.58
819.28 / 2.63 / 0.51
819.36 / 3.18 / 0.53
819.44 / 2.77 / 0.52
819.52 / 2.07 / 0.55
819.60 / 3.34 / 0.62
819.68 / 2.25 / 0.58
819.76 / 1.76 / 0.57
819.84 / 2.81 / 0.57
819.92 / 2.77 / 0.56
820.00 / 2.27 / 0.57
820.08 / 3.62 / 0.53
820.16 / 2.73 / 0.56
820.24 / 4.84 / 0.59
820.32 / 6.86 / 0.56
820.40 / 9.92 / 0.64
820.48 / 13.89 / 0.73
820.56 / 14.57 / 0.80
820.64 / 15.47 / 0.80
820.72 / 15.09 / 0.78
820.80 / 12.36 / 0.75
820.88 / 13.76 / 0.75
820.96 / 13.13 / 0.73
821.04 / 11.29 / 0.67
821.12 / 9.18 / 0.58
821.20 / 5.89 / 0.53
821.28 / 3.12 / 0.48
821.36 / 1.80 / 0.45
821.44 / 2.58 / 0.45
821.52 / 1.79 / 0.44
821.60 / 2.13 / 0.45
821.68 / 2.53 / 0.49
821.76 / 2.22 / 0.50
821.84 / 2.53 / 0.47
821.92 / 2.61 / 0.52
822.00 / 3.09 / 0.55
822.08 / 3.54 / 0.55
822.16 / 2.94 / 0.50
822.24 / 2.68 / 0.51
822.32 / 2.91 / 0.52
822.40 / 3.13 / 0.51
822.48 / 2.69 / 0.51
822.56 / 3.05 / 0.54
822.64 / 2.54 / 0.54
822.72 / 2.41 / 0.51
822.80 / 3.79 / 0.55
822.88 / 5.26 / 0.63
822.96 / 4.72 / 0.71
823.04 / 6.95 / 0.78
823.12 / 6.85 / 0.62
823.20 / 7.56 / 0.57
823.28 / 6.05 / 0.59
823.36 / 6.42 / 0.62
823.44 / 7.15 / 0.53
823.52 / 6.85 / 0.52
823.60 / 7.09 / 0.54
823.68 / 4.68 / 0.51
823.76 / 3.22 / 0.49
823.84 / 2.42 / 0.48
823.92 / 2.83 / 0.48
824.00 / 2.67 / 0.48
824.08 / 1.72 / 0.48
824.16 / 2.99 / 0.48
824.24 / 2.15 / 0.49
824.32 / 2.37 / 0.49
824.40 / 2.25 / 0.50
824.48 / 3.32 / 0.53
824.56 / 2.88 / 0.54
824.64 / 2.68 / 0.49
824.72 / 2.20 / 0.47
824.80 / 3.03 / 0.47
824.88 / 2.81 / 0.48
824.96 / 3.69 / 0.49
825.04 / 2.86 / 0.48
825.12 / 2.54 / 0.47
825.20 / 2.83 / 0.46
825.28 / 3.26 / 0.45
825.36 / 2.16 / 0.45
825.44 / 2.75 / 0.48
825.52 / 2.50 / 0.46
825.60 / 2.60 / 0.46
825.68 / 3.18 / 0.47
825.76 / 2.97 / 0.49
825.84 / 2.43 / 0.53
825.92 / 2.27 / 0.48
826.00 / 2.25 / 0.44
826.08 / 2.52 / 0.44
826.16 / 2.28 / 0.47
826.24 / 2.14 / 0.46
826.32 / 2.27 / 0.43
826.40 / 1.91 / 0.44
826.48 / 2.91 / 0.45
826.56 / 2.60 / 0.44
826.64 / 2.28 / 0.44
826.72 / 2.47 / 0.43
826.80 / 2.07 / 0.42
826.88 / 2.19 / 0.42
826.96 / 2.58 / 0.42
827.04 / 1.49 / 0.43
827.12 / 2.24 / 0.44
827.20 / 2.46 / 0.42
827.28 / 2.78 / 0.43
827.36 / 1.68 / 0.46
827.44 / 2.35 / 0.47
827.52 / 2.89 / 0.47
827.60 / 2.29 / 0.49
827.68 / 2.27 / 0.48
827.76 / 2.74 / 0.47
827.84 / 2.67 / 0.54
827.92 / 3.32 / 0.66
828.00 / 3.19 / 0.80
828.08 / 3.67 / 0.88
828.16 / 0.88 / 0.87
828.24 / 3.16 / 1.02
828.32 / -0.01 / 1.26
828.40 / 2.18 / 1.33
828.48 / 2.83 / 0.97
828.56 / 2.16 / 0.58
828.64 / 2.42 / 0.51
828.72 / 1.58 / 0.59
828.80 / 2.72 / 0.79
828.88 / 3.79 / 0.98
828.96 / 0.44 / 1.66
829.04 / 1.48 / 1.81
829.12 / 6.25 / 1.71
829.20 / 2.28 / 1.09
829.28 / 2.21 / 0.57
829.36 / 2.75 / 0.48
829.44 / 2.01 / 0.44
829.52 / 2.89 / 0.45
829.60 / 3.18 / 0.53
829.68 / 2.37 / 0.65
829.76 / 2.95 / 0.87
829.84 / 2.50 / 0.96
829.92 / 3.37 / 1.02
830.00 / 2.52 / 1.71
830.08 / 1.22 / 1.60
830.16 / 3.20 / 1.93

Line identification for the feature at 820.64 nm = H-alpha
